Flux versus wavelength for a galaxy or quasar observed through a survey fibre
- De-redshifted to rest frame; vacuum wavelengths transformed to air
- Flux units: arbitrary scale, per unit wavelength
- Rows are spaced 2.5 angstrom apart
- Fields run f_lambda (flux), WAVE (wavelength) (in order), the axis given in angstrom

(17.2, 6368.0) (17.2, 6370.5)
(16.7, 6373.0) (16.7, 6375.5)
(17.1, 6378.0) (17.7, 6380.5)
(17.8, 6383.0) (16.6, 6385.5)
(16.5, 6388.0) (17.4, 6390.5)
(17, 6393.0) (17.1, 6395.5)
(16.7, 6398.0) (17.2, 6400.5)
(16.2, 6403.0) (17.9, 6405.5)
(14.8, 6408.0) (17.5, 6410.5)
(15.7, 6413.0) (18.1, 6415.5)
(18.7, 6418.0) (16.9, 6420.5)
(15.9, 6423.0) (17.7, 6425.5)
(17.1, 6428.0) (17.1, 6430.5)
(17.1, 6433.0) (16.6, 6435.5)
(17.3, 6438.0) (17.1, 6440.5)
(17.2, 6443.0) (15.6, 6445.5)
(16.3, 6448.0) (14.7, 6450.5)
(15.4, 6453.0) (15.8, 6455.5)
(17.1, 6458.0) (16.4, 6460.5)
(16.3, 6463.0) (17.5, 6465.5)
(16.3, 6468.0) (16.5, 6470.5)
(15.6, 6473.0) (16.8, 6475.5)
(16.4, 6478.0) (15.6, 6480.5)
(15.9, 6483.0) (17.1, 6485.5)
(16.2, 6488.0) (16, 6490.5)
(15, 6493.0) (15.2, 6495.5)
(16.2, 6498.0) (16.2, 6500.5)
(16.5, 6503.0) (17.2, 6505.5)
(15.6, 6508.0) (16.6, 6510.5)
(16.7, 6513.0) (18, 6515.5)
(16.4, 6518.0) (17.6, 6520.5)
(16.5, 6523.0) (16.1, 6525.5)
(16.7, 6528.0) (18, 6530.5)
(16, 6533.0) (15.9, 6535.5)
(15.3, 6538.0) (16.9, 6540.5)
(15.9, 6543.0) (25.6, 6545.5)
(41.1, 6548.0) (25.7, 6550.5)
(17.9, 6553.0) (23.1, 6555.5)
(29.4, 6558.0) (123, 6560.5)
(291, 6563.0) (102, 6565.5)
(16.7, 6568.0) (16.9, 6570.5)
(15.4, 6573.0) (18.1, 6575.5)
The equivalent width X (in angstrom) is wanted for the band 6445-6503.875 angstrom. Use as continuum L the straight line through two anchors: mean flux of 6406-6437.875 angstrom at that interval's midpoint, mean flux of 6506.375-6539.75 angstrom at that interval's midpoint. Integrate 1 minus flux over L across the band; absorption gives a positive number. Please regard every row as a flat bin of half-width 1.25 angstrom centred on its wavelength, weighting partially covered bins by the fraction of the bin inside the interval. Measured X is 2.3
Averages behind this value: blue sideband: 17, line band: 16.1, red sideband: 16.6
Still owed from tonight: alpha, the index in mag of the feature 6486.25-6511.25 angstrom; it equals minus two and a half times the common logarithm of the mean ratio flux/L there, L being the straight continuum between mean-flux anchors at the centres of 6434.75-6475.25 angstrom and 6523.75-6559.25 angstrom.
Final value 0.16 mag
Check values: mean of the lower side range 16.4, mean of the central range 16.1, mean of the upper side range 20.9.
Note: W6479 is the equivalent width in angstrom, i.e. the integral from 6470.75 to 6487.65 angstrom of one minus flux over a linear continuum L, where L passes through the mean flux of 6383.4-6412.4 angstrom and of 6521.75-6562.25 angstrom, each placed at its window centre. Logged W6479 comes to 5.7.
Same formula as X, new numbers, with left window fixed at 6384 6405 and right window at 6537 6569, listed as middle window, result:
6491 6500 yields 5.74 angstrom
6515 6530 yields 9.93 angstrom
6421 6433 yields 3.94 angstrom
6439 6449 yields 4.41 angstrom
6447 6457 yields 5.09 angstrom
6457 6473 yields 8.43 angstrom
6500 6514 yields 8.98 angstrom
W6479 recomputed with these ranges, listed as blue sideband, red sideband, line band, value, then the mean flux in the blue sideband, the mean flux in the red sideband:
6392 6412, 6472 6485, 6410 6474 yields -0.9 angstrom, 16.8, 16.1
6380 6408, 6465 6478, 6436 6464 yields 0.5 angstrom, 17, 16.5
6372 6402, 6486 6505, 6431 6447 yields -0.3 angstrom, 17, 16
